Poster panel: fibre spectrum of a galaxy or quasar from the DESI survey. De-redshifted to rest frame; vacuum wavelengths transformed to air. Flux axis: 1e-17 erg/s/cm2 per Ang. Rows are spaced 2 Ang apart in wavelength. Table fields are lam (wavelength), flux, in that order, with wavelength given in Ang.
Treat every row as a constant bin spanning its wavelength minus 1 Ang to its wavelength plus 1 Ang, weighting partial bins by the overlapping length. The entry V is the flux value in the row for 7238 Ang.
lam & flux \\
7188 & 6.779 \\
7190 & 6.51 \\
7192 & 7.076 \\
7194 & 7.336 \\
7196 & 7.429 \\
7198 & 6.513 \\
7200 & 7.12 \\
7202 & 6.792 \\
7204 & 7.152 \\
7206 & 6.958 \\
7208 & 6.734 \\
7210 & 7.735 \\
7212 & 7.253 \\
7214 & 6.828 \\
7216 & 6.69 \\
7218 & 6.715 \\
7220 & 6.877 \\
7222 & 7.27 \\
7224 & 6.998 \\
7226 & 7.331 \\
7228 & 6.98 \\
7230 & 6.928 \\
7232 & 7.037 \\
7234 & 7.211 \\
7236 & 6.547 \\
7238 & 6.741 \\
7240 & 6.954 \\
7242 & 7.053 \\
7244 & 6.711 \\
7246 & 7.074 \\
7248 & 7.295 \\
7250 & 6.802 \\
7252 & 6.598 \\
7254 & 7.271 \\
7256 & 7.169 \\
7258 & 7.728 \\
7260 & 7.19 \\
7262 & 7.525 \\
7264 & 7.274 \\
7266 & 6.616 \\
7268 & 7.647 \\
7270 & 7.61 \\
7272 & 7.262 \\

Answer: 6.741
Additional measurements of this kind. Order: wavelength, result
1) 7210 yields 7.735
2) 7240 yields 6.954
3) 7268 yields 7.647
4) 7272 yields 7.262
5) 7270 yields 7.61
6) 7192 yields 7.076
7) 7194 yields 7.336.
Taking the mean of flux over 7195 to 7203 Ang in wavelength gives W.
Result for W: 6.96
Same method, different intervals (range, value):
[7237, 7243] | 6.92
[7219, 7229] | 7.09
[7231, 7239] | 6.88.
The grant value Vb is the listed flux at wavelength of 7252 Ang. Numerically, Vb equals 6.598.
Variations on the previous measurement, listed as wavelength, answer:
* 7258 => 7.728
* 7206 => 6.958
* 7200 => 7.12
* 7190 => 6.51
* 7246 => 7.074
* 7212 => 7.253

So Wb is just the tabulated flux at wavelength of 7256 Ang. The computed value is 7.169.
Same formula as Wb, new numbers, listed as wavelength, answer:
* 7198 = 6.513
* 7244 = 6.711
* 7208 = 6.734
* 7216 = 6.69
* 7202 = 6.792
